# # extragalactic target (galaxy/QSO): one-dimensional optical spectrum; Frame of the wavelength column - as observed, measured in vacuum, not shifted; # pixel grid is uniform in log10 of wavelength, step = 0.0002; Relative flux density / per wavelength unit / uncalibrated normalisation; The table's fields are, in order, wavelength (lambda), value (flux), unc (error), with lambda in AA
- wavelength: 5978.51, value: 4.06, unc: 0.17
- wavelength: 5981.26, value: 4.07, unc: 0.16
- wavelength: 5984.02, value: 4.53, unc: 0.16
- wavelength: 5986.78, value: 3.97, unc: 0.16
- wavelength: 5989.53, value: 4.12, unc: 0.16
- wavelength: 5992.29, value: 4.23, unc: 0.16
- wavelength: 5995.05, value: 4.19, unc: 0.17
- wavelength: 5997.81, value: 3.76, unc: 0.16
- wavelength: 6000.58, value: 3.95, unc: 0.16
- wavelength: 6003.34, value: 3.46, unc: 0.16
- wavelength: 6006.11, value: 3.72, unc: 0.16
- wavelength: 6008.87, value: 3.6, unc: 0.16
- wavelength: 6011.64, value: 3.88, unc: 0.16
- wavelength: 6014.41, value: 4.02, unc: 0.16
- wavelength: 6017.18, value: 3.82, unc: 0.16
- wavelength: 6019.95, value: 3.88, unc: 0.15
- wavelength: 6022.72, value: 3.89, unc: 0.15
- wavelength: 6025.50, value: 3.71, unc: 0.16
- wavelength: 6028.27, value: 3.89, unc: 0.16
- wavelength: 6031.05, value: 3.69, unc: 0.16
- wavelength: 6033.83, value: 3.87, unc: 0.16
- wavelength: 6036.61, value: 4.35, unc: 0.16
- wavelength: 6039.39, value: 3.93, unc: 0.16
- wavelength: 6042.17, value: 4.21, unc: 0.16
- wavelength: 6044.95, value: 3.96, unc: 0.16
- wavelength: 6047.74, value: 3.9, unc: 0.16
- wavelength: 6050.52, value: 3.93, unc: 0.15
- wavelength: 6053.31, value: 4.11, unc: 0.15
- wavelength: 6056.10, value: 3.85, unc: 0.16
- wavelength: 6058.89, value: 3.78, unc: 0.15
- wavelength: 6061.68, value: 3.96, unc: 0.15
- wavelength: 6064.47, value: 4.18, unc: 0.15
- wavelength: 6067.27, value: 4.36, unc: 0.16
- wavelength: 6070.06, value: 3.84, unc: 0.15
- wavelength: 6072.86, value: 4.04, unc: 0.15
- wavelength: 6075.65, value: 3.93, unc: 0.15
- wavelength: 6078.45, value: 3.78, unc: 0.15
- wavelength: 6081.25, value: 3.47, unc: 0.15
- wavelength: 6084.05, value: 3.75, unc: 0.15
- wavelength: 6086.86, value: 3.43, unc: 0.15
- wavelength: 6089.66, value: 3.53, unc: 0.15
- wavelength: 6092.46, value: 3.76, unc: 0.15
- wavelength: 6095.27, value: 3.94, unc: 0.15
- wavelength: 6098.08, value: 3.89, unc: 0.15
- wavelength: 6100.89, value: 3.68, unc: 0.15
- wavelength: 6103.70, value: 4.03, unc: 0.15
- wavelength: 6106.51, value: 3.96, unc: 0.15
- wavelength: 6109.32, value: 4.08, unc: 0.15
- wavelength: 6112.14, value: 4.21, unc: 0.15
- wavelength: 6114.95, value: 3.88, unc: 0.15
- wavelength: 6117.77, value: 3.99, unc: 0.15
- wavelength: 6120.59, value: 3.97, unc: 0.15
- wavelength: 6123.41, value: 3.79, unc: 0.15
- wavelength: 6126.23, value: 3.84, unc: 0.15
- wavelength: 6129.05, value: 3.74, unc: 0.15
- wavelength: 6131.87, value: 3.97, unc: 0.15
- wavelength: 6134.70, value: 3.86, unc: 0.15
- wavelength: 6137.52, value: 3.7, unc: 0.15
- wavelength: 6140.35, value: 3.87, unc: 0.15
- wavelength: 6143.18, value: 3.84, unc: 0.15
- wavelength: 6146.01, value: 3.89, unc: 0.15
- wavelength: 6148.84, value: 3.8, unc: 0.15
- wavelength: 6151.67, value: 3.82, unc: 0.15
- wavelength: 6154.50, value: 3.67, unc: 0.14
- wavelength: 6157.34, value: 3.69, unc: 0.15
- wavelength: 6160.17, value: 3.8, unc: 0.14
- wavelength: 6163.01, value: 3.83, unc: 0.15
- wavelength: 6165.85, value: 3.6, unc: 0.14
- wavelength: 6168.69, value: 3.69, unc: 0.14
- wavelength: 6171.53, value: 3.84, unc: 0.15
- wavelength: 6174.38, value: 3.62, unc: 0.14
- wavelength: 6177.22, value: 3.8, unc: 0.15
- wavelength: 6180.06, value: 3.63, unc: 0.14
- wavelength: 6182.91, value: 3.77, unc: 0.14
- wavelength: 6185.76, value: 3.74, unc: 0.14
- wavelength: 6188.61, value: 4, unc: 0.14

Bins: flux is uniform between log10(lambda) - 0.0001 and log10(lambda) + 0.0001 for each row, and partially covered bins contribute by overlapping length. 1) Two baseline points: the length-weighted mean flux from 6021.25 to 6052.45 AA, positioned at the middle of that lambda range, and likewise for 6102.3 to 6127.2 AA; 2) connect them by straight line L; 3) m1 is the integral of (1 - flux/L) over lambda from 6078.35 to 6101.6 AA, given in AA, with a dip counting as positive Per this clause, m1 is 1.6 AA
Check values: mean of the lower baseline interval 3.94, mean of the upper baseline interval 3.97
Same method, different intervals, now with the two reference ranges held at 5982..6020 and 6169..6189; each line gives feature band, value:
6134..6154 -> -0.1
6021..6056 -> -0.4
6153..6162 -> 0.1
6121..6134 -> -0.1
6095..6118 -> -0.8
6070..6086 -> 0.3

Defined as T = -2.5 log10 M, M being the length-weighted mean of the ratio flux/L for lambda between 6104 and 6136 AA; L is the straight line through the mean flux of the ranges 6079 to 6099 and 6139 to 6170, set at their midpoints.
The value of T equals -0.06 mag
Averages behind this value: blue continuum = 3.68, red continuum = 3.77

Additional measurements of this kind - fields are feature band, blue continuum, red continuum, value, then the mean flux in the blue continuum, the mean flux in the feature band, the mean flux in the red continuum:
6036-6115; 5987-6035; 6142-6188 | -0.03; 3.87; 3.92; 3.76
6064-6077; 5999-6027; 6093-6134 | -0.05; 3.79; 4.06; 3.92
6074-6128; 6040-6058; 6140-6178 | 0.01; 3.98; 3.84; 3.77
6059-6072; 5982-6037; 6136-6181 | -0.05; 3.92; 4.05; 3.76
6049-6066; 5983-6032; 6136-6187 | -0.03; 3.9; 3.97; 3.76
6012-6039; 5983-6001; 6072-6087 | 0.02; 4.11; 3.9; 3.75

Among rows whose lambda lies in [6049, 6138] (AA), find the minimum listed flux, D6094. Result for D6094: 3.43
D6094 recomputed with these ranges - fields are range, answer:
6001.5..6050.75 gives 3.46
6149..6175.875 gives 3.6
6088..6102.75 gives 3.53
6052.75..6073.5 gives 3.78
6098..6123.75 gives 3.68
